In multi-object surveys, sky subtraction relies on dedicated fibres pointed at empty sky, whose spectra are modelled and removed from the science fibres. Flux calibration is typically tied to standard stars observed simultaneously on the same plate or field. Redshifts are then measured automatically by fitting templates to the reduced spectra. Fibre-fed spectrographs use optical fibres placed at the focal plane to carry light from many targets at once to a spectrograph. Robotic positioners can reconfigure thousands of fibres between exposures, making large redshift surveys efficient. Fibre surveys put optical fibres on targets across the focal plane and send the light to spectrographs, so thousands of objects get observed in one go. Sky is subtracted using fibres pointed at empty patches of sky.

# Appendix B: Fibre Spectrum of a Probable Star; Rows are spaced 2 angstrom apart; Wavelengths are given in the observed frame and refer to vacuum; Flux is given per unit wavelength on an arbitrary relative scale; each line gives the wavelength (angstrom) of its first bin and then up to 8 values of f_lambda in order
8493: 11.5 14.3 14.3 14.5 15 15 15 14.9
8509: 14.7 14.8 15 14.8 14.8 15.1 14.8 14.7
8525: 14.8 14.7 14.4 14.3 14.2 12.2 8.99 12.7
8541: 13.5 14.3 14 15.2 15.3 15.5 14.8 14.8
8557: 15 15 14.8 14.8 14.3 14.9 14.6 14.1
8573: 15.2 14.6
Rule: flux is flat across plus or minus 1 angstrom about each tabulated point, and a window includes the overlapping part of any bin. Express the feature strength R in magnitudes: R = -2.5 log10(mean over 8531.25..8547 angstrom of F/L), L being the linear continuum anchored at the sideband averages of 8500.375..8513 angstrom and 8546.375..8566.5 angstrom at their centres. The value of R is 0.15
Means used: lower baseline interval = 14.9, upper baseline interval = 14.9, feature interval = 13.1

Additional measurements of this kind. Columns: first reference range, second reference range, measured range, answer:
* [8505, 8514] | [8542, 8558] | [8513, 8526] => 0.001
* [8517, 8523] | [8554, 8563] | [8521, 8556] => 0.063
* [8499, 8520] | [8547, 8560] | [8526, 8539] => 0.146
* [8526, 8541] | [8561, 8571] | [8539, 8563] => -0.057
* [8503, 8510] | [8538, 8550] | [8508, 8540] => 0.038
